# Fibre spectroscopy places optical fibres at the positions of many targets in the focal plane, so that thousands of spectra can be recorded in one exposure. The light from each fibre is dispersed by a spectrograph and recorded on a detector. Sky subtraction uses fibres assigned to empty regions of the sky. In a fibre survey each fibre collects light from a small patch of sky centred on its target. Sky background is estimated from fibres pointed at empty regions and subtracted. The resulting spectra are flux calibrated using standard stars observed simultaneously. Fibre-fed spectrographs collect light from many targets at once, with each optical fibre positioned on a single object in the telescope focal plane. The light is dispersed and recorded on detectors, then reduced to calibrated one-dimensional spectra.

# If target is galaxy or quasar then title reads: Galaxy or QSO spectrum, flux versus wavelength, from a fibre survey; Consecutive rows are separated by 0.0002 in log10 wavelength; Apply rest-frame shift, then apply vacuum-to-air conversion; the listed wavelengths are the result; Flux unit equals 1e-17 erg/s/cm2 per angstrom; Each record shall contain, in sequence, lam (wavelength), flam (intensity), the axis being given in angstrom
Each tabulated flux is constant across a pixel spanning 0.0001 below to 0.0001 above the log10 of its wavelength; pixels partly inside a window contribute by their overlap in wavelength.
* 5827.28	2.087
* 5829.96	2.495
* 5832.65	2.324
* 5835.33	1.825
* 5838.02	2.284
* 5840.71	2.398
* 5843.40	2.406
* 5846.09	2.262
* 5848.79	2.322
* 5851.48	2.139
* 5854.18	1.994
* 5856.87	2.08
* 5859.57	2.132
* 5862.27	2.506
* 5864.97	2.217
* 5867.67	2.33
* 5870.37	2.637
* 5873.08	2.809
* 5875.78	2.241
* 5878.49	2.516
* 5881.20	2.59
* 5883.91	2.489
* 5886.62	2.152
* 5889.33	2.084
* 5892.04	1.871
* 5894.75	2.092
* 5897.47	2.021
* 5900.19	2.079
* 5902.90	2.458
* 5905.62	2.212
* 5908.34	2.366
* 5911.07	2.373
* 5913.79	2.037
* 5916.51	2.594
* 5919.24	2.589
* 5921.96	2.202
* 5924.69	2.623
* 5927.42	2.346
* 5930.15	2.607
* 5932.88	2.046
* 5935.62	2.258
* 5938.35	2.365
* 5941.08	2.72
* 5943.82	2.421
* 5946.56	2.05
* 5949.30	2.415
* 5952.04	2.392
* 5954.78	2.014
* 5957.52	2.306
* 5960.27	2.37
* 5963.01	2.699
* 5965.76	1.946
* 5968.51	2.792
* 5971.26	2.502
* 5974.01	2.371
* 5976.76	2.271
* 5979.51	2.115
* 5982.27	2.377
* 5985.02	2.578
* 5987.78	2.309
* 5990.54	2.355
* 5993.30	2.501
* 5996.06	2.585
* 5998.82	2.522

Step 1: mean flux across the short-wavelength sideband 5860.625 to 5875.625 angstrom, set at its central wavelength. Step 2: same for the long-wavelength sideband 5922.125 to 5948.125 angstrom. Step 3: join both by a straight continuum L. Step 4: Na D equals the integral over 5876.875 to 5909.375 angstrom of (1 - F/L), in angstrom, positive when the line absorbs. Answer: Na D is 2.6 angstrom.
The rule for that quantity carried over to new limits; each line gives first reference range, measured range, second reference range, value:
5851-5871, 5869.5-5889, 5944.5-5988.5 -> -1.7 angstrom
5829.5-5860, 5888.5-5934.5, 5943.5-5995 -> 0.4 angstrom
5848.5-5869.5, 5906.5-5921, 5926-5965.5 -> -0.5 angstrom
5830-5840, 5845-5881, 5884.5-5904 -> -2.8 angstrom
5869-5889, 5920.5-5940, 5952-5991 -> 0.4 angstrom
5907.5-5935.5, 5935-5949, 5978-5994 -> 0.0 angstrom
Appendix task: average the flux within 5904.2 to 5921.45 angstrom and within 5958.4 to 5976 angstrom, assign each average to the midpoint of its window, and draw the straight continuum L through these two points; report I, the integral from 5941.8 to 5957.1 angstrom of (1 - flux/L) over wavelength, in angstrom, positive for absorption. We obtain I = 0.8 angstrom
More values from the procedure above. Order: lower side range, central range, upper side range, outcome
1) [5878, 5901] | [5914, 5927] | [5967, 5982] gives -1.00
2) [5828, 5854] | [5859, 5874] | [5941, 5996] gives -1.08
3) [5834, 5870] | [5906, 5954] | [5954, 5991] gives -1.07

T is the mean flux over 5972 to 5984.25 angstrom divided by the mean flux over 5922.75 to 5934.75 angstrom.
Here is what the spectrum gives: 0.97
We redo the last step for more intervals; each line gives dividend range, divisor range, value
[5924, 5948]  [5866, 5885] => 0.95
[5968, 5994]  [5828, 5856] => 1.07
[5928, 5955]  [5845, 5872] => 1.03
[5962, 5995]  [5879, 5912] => 1.07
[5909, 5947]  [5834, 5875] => 1.04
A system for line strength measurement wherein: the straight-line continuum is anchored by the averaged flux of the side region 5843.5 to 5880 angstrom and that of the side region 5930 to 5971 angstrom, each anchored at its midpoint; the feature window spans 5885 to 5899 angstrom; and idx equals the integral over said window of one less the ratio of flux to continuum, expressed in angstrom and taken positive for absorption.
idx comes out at 1.7 angstrom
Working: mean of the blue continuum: 2.33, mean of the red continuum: 2.36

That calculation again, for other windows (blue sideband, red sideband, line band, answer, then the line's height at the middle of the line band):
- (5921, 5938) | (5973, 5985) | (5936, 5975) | -0.8 angstrom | 2.33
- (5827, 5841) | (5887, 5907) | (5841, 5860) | 0.0 angstrom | 2.2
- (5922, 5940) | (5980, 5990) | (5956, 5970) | -0.2 angstrom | 2.38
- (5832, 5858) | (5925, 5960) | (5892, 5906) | 0.8 angstrom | 2.28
